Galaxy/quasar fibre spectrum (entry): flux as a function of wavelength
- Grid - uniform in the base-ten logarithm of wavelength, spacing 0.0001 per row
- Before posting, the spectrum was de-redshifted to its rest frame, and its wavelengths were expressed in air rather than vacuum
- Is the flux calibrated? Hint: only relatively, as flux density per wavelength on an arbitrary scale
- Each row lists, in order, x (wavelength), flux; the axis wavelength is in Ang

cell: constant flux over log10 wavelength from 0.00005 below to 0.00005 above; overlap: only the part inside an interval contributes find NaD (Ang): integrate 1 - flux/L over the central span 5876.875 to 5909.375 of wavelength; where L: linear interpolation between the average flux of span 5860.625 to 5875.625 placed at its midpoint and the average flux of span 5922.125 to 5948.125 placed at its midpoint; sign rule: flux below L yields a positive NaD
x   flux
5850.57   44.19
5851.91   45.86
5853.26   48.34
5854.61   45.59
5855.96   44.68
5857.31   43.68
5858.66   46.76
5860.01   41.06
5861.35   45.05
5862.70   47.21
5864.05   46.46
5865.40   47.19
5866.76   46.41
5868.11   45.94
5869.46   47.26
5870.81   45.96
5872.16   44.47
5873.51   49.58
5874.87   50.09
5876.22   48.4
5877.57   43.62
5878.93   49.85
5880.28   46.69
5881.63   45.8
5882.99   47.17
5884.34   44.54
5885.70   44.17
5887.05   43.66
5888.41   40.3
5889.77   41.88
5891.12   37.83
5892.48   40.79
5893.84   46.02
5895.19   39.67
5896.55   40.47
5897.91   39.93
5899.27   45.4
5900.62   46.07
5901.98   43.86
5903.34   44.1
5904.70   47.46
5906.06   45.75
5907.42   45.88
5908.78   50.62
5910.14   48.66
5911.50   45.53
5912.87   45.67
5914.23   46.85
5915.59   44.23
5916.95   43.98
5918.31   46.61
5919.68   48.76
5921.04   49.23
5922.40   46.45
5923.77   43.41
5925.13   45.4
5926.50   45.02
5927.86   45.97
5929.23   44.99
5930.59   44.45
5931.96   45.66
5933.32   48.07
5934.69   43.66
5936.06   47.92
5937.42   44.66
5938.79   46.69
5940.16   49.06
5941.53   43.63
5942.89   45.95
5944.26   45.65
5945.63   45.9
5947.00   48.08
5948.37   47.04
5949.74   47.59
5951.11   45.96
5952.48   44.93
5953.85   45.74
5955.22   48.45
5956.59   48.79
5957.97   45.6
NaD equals 1.6 Ang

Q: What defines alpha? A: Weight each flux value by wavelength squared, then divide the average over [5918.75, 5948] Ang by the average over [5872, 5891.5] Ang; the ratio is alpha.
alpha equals 1.04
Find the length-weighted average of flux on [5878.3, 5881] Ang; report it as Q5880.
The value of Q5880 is 48.3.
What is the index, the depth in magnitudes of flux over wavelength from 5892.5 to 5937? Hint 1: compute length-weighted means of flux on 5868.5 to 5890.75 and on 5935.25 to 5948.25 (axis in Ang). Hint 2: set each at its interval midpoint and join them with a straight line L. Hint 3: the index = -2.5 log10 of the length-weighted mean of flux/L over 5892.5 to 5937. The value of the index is 0.02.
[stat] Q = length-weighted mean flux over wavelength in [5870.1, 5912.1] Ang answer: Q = 45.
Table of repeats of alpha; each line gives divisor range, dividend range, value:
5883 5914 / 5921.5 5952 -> 1.06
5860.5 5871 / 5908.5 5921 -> 1.03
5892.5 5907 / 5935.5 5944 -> 1.07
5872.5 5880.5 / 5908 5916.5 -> 0.99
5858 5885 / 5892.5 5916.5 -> 0.98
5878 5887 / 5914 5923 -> 1.02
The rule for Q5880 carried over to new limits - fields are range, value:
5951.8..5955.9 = 46.4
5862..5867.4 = 46.7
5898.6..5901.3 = 45.9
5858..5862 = 44.4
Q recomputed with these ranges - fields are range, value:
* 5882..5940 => 45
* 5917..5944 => 46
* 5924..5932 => 45.1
